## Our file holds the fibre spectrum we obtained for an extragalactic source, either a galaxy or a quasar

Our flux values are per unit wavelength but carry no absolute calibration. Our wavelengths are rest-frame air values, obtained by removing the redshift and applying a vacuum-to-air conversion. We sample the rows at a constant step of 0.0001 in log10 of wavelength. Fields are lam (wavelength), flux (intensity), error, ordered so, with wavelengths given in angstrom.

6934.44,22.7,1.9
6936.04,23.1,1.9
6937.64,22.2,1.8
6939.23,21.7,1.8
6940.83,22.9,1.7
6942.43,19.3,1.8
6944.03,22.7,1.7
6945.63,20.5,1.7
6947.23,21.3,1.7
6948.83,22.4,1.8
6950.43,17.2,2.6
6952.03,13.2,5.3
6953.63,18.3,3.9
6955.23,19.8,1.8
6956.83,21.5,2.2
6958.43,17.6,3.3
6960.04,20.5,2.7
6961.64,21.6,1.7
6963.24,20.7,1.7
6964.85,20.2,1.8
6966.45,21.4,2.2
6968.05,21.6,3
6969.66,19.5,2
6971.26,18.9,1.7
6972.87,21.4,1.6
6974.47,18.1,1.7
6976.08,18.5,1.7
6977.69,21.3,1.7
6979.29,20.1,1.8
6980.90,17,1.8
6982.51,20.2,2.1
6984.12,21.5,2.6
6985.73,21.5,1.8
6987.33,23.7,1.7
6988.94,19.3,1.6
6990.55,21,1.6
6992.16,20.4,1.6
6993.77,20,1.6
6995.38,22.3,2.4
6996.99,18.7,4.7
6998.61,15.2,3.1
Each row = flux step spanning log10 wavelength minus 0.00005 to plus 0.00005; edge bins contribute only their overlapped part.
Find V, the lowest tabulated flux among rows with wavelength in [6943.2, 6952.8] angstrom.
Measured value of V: 13.2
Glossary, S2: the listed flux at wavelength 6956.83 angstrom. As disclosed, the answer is 21.5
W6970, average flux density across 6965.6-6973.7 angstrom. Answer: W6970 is 20.6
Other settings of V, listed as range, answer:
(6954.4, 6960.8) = 17.6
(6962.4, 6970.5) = 19.5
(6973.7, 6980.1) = 18.1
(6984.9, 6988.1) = 21.5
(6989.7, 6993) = 20.4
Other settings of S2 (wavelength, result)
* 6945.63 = 20.5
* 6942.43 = 19.3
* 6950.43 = 17.2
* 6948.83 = 22.4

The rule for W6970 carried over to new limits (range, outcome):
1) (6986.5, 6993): 21.1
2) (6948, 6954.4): 17.8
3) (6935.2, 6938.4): 22.6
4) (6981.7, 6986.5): 21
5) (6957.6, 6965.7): 20.1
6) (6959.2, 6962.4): 21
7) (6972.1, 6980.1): 19.9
